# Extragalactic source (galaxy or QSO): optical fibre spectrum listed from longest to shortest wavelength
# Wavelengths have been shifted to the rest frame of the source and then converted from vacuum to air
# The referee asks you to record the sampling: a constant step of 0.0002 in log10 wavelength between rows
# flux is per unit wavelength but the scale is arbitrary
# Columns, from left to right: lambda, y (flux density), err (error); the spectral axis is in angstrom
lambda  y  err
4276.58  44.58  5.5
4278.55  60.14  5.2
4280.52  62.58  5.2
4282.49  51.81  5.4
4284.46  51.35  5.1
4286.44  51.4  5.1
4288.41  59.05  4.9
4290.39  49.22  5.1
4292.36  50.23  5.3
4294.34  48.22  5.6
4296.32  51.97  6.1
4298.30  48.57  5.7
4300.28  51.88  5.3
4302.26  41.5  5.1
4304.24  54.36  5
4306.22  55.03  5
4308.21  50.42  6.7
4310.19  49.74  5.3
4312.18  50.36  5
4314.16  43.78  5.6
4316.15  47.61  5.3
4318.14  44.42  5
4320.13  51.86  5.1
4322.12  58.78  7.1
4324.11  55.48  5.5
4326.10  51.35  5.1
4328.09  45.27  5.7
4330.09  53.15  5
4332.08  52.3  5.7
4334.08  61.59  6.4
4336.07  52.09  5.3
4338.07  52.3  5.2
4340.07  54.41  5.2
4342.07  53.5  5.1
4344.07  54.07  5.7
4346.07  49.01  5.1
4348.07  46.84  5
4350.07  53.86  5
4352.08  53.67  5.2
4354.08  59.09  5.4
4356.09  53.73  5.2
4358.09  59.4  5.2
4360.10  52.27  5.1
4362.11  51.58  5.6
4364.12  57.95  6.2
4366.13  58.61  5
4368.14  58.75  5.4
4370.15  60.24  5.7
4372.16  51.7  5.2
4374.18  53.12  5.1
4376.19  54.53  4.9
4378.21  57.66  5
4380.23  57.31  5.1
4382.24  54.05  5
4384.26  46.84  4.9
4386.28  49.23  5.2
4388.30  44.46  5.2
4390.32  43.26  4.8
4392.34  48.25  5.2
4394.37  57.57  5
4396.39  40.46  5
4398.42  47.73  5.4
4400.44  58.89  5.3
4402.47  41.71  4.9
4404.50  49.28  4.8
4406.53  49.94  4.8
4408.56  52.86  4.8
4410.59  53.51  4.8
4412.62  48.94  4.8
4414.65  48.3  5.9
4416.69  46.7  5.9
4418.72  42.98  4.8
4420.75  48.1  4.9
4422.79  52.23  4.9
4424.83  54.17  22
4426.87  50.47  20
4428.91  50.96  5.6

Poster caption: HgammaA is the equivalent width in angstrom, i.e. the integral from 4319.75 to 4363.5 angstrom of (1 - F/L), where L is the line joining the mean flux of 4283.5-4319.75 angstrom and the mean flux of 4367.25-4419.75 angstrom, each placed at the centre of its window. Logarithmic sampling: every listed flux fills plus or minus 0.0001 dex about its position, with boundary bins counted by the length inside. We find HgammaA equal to -2.8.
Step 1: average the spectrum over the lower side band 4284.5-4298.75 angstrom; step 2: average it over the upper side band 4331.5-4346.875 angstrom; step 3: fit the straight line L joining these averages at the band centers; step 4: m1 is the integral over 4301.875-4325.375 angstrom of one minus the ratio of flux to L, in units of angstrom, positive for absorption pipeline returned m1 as 0.9 angstrom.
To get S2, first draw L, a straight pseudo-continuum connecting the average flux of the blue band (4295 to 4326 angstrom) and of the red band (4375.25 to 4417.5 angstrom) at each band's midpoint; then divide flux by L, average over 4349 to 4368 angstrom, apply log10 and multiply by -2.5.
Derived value -0.11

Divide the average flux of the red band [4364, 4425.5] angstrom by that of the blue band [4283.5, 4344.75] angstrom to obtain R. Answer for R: 1.0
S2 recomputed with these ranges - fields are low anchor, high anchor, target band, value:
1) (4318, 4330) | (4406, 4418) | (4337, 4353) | -0.02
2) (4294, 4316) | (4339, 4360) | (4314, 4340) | -0.01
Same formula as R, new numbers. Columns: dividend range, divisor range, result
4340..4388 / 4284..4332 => 1.07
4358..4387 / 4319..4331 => 1.04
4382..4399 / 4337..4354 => 0.91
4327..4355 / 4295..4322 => 1.07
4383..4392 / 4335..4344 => 0.87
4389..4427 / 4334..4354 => 0.93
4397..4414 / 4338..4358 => 0.94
